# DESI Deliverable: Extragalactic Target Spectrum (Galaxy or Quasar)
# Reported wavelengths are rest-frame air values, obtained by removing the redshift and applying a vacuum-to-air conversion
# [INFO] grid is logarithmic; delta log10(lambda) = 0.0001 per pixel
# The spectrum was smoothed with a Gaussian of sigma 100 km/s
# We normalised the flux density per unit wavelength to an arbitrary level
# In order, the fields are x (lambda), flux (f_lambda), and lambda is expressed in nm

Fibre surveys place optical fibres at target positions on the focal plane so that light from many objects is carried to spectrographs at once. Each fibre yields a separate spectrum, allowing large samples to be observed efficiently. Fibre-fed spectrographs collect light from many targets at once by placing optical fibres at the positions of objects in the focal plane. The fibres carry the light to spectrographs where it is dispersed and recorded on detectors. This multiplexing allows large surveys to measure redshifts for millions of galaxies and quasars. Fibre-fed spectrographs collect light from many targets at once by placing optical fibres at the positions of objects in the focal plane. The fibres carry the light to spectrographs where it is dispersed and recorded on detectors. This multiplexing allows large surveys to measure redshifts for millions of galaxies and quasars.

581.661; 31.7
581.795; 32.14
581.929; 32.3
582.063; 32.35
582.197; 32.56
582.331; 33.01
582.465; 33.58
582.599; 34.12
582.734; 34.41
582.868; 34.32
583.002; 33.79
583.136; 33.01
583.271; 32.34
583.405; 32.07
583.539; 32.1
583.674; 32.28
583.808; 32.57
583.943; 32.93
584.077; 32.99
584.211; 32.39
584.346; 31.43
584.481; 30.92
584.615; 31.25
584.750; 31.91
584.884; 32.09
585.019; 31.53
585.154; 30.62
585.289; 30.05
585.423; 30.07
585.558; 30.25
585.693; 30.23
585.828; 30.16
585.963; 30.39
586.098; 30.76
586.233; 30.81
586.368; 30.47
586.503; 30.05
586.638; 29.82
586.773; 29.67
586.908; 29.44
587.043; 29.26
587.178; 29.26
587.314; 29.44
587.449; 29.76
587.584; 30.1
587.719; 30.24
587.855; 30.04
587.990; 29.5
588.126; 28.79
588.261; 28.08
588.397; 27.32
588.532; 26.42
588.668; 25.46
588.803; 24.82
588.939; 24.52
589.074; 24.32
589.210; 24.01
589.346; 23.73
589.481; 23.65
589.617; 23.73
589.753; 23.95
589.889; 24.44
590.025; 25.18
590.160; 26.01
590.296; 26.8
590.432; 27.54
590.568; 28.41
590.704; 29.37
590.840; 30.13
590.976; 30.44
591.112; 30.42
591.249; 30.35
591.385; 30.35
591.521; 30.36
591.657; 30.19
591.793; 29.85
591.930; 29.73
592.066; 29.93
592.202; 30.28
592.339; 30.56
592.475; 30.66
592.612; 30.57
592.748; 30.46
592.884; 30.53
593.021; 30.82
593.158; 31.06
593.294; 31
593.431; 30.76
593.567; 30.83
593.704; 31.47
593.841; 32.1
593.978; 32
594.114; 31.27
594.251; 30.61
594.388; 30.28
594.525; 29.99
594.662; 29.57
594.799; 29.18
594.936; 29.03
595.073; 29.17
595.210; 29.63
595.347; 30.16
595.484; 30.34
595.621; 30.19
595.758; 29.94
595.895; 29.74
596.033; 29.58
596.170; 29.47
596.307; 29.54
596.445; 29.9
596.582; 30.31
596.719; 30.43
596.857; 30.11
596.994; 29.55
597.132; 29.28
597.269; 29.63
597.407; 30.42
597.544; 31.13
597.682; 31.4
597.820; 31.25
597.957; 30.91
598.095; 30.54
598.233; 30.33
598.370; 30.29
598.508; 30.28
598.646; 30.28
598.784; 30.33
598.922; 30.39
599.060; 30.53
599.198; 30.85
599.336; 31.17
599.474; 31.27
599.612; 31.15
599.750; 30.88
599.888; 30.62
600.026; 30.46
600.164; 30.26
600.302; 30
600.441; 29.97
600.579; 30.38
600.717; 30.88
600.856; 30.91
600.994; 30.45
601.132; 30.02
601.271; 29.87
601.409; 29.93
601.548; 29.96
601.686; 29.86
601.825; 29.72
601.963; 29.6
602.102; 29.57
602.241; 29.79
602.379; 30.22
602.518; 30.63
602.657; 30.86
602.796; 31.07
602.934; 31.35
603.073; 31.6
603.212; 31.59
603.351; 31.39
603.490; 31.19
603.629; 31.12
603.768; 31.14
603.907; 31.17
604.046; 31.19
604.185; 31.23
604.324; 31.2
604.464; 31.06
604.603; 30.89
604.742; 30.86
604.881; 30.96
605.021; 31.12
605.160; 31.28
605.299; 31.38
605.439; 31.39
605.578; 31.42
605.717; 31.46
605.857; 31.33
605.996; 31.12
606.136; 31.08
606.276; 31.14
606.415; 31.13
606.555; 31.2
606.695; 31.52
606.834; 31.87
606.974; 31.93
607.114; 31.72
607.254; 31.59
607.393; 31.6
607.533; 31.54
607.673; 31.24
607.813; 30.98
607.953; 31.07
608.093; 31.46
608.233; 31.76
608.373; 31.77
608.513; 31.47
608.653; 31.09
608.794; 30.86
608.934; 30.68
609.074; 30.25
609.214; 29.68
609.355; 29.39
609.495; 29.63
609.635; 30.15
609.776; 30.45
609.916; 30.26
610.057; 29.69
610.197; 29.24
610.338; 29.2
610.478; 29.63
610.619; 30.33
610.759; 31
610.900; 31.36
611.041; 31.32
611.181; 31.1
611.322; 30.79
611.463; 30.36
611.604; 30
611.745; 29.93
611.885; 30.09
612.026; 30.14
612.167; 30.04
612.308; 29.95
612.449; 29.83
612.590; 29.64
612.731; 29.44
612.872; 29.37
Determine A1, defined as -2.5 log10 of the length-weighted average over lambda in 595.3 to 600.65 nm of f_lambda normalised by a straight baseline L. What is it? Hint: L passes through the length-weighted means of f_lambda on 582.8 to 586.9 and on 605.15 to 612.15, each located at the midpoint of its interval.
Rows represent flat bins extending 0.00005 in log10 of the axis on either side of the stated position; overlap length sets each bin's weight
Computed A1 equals 0.03 mag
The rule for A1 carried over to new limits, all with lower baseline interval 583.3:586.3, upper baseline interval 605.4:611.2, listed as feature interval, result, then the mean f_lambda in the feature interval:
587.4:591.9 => 0.14 mag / 27.5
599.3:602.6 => 0.03 mag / 30.3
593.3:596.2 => 0.03 mag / 30.3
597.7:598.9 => 0.02 mag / 30.6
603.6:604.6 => -0.01 mag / 31.1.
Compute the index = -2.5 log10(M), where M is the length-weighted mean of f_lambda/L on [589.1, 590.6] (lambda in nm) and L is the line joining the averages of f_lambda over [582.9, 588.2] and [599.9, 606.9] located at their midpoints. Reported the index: 0.224 mag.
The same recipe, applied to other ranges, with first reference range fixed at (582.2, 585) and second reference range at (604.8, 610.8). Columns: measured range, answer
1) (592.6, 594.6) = 0.03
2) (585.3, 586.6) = 0.07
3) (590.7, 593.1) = 0.06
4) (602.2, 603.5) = 0.01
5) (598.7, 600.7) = 0.03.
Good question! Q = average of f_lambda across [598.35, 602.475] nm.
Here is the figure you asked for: 30.3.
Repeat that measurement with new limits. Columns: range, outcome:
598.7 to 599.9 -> 30.8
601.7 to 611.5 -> 30.9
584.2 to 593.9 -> 29.2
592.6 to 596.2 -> 30.4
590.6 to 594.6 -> 30.5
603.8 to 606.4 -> 31.2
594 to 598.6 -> 30.1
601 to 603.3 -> 30.4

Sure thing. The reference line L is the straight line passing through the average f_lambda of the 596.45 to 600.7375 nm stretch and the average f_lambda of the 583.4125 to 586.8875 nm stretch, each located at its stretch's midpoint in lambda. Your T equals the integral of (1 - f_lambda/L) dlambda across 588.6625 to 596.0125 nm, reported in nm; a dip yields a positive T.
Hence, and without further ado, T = 0.44 nm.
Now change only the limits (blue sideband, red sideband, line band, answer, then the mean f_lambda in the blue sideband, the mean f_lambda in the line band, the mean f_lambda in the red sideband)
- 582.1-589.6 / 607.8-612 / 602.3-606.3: -0.10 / 30.1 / 31.1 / 30.5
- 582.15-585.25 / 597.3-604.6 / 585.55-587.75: 0.15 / 32.5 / 30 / 30.6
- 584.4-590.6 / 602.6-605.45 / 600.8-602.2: 0.04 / 28.4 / 30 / 31.2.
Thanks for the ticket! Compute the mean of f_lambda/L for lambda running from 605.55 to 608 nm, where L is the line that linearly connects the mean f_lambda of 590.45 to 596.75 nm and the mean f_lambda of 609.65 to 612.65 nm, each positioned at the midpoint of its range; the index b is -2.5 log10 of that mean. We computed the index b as -0.04 mag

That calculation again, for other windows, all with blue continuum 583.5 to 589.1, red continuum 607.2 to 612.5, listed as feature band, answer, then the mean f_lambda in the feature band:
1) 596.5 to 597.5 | 0.01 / 30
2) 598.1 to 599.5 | -0.01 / 30.5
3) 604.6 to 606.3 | -0.03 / 31.2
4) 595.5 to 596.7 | 0.01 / 29.9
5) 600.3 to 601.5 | 0.00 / 30.3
